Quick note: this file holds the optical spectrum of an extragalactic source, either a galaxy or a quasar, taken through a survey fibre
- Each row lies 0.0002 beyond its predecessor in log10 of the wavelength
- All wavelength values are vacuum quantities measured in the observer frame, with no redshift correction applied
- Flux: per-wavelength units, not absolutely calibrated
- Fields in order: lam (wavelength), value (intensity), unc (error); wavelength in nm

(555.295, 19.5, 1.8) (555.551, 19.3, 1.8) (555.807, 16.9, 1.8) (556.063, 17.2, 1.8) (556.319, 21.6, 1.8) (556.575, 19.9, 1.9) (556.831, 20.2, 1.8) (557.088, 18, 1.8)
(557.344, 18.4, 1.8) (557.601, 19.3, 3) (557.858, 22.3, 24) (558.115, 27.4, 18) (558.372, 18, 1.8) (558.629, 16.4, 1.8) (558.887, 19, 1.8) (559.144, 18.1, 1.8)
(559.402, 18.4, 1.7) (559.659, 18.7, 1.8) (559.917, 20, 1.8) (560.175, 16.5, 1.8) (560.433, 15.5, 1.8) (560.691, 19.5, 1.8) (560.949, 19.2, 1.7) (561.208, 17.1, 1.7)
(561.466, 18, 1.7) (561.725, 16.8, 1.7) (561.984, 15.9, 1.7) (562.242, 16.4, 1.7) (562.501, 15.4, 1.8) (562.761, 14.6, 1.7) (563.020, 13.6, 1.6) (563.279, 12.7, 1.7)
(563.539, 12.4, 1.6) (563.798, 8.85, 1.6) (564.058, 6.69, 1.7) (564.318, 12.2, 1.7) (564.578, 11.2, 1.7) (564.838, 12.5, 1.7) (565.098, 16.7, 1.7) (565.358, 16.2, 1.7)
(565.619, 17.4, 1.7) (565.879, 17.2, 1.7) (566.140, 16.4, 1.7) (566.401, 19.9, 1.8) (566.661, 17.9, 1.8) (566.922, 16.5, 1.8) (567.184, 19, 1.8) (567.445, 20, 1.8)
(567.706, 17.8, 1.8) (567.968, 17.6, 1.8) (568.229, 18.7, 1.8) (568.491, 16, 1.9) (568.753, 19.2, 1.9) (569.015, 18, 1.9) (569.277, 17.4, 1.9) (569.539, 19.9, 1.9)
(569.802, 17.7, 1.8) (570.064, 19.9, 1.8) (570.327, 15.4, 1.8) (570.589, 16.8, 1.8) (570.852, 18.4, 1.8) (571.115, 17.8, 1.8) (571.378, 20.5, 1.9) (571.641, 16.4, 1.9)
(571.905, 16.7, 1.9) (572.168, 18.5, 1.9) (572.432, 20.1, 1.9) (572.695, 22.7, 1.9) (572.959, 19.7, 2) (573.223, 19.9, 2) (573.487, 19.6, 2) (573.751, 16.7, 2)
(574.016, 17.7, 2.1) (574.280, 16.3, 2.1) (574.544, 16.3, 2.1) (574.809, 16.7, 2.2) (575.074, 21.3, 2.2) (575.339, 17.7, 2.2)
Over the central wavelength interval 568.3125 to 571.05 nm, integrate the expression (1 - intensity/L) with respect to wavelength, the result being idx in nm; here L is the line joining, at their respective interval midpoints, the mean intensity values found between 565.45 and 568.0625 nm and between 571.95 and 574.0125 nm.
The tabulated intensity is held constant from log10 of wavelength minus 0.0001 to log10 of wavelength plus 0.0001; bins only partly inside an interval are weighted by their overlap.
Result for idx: 0.107 nm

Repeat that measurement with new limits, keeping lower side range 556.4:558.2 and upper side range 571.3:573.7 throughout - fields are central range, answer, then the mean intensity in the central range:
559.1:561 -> 0.20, 18.2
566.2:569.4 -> 0.25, 18.1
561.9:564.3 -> 0.87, 12.9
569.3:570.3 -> 0.05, 18.6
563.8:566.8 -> 0.78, 14.7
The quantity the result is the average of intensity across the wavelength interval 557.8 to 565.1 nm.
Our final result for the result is 16.1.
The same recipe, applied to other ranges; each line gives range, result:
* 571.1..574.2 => 18.9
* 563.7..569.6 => 16.2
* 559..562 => 17.9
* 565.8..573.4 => 18.4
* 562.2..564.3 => 12.4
